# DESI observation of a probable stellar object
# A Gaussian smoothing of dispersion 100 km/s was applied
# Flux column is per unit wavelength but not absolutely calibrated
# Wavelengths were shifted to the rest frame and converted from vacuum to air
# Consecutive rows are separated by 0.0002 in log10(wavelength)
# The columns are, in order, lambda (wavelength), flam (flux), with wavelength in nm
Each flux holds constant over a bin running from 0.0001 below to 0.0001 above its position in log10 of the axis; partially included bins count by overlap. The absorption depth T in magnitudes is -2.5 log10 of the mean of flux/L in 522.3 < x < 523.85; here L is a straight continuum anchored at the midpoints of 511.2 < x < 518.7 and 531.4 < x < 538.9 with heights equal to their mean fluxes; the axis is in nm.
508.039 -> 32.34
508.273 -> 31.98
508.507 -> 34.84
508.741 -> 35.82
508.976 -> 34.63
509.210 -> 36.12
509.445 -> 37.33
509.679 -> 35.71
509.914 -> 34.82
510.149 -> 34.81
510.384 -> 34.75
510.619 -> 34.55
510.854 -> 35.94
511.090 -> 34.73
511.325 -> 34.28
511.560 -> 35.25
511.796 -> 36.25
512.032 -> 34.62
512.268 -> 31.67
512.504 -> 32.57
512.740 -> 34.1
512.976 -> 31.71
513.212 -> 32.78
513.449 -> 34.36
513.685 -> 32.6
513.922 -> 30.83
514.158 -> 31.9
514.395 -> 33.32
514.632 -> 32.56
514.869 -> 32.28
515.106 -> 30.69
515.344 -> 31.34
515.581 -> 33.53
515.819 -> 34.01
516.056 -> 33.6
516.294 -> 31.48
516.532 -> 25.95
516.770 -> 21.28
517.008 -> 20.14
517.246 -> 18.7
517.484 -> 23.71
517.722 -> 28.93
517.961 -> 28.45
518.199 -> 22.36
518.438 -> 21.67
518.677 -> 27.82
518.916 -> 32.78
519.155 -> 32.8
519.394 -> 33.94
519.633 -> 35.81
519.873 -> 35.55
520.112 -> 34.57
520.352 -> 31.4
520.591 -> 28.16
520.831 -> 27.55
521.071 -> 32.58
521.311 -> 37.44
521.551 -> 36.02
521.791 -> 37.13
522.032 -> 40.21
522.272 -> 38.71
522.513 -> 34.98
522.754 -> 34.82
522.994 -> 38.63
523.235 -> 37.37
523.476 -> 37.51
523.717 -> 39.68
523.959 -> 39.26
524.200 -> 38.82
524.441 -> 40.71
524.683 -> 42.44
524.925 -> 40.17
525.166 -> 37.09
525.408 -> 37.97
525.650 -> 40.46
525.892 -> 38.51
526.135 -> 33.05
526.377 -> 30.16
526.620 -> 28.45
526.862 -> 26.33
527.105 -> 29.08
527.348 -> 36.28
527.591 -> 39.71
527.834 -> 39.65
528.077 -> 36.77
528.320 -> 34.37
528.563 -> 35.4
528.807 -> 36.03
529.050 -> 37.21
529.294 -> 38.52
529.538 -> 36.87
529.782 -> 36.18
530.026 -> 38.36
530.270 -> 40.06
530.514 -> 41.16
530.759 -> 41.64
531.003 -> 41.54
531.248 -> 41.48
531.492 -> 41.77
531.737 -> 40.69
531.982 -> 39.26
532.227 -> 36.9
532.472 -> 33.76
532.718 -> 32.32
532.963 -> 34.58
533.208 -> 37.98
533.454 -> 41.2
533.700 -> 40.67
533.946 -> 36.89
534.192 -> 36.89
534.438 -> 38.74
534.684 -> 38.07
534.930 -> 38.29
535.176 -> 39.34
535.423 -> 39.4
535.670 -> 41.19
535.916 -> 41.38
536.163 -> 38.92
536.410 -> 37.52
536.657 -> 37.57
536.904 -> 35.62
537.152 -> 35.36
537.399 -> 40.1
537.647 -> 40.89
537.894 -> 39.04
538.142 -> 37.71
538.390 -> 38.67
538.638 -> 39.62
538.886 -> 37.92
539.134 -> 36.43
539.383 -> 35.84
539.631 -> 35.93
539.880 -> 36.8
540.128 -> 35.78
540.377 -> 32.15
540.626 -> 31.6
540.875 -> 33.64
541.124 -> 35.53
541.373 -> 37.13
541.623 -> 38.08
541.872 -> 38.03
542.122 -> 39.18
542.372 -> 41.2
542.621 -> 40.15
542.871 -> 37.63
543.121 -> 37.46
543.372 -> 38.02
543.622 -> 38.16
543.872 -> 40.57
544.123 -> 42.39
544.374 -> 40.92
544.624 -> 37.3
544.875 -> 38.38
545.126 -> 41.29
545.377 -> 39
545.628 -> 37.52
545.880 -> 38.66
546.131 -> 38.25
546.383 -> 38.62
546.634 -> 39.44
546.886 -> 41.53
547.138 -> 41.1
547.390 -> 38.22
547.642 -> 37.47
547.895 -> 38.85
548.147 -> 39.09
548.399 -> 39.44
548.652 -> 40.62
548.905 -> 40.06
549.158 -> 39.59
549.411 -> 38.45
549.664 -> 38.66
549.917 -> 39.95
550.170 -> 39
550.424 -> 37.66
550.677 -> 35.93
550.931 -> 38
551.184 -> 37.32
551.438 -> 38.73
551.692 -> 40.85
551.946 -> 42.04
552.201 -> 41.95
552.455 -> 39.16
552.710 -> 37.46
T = -0.12 mag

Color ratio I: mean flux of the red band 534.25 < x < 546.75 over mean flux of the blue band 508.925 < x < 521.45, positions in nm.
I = 1.20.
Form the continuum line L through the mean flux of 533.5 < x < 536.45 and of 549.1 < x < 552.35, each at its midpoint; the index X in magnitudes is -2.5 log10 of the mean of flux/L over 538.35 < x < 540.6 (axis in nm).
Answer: 0.080 mag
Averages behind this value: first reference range 39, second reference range 39.1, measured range 36.3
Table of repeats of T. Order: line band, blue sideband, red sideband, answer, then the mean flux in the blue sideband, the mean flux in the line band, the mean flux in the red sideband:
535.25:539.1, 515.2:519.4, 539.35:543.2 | -0.10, 27.8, 38.7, 36.7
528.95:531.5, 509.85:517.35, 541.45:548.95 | -0.11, 31.9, 39.4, 39.2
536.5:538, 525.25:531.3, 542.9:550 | -0.01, 36.6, 38.1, 39.2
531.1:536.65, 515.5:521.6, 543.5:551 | -0.11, 29.5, 38.5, 39.1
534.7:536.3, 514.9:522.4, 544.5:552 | -0.12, 30.6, 39.6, 39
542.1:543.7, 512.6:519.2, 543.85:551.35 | -0.03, 29.5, 38.8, 39.1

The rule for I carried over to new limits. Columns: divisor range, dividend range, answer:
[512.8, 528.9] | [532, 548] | 1.15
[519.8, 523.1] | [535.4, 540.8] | 1.08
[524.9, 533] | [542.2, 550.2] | 1.07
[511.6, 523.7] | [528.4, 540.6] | 1.19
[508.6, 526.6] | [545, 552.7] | 1.17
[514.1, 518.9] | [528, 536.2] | 1.36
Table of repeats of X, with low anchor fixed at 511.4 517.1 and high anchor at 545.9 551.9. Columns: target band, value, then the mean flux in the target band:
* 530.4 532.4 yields -0.146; 40.4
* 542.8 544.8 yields -0.032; 39.1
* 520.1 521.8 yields 0.012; 32.8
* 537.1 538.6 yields -0.062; 38.8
